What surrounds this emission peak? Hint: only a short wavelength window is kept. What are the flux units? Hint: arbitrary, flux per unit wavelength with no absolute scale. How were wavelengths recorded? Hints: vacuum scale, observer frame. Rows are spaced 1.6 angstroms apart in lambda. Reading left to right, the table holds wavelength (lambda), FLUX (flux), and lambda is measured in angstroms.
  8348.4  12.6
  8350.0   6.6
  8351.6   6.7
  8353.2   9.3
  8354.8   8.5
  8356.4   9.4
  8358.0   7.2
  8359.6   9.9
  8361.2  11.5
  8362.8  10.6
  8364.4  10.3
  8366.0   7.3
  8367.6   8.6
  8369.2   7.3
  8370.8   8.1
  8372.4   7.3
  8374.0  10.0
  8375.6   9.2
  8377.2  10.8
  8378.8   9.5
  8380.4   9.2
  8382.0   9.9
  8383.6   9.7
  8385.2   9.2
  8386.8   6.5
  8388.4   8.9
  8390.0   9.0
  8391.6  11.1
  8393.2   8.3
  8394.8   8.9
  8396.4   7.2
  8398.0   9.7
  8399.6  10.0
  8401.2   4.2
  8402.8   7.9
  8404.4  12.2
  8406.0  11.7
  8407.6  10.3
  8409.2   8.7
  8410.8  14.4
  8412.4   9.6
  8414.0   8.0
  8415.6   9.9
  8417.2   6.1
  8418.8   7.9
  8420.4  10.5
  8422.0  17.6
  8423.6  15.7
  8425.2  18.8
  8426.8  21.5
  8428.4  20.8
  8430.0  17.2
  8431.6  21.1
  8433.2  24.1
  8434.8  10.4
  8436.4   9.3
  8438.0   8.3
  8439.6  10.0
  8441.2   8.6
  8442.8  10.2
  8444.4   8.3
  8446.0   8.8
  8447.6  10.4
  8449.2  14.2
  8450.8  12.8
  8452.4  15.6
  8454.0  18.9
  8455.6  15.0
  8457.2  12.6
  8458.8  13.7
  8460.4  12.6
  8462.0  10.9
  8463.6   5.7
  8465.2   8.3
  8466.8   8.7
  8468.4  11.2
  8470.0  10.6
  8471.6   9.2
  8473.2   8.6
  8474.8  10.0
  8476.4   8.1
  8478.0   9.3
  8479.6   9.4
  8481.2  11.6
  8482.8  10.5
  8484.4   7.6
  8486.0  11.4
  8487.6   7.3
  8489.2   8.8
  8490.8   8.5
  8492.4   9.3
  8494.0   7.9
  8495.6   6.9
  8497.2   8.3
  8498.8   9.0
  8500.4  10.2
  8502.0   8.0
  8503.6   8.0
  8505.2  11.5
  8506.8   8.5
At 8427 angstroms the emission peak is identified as H-alpha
